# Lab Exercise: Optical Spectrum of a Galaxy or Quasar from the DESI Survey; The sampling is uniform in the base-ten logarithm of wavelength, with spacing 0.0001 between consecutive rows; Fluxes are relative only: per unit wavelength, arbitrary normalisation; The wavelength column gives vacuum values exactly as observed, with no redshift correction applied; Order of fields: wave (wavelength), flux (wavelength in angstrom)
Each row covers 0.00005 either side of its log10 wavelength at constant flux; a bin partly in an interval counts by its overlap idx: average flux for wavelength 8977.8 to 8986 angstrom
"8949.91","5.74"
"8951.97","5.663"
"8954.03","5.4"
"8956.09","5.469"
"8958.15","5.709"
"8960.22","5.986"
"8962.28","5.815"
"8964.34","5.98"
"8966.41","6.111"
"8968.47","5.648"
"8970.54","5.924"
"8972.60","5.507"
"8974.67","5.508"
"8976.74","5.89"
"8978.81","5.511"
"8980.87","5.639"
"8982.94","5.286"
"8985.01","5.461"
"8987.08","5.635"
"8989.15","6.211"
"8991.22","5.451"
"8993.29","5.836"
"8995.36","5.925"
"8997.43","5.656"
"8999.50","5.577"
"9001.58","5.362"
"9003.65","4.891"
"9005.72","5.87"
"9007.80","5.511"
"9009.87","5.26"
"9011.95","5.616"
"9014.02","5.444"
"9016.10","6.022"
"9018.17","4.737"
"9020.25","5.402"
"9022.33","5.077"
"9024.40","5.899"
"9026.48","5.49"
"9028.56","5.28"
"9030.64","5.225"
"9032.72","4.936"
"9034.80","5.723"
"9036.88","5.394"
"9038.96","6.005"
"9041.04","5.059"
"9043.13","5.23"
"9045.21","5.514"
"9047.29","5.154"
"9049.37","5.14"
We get 5.48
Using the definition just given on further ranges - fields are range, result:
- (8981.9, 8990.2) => 5.64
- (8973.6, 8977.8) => 5.68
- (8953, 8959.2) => 5.53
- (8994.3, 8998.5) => 5.8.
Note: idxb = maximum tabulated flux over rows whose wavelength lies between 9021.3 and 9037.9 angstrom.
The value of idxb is 5.899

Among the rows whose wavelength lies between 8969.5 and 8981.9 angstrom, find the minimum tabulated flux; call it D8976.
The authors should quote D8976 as 5.507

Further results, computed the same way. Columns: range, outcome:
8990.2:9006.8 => 4.891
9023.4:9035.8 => 4.936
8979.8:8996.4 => 5.286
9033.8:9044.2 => 5.059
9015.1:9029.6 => 4.737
